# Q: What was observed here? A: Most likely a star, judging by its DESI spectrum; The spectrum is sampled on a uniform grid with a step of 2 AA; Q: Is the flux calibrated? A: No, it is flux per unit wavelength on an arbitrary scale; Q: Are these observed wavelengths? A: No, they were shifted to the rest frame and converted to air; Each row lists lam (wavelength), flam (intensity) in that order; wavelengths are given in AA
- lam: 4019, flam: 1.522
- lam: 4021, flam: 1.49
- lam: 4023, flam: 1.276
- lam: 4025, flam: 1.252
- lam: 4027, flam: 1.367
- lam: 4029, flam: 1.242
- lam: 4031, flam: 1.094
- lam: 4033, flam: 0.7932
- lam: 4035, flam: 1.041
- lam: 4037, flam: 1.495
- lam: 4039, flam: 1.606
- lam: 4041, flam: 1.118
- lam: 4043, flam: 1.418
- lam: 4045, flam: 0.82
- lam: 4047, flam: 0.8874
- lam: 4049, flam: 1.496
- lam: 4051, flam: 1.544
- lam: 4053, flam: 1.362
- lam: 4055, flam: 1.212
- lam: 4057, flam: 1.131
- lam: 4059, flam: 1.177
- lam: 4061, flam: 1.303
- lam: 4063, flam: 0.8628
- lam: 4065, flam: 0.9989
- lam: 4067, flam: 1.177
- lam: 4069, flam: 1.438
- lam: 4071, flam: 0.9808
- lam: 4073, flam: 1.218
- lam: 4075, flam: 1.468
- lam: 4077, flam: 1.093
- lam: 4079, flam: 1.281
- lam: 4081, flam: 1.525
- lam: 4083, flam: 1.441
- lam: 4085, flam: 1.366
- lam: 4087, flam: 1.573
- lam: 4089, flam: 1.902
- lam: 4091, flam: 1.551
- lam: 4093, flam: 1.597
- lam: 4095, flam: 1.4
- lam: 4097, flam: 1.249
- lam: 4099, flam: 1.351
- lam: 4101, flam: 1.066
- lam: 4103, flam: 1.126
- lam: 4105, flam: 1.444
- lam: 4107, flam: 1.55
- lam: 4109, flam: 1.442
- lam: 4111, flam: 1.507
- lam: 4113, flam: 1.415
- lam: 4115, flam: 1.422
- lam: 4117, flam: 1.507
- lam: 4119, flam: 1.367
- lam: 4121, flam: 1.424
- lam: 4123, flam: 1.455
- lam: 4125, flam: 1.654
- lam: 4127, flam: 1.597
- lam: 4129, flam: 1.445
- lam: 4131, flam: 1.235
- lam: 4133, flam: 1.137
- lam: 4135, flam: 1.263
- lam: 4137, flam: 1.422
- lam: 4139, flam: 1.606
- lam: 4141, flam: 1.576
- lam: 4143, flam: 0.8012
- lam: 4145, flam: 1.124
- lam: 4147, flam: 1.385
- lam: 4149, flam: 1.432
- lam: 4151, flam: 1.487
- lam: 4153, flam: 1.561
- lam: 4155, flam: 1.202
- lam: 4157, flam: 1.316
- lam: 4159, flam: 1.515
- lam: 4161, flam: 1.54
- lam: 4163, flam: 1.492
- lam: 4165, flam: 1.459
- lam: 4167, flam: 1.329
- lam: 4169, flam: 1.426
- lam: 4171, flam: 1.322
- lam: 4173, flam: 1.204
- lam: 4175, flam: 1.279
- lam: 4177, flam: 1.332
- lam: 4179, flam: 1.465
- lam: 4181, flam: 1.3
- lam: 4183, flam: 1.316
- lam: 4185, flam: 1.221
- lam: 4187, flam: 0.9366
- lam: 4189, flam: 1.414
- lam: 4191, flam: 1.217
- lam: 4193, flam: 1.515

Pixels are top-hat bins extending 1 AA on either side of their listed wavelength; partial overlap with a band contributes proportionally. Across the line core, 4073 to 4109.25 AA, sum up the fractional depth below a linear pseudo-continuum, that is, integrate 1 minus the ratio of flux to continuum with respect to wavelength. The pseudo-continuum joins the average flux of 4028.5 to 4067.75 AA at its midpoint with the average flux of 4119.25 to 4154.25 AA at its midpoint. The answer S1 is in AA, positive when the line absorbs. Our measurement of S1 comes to -3.5 AA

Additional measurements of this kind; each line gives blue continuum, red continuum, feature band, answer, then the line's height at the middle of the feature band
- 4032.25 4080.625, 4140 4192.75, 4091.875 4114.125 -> -2.0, 1.26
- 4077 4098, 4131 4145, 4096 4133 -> -0.8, 1.37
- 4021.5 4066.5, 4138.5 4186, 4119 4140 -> -1.7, 1.32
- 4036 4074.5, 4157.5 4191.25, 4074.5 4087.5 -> -1.4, 1.25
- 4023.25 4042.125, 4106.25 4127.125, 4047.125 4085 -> 2.0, 1.33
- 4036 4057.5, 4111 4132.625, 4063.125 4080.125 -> 1.9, 1.34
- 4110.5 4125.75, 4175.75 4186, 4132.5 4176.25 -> 0.7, 1.38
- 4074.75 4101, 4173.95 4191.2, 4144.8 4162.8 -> -1.2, 1.32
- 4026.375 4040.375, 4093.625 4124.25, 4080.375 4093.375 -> -2.2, 1.34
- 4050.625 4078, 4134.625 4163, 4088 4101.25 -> -2.1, 1.27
